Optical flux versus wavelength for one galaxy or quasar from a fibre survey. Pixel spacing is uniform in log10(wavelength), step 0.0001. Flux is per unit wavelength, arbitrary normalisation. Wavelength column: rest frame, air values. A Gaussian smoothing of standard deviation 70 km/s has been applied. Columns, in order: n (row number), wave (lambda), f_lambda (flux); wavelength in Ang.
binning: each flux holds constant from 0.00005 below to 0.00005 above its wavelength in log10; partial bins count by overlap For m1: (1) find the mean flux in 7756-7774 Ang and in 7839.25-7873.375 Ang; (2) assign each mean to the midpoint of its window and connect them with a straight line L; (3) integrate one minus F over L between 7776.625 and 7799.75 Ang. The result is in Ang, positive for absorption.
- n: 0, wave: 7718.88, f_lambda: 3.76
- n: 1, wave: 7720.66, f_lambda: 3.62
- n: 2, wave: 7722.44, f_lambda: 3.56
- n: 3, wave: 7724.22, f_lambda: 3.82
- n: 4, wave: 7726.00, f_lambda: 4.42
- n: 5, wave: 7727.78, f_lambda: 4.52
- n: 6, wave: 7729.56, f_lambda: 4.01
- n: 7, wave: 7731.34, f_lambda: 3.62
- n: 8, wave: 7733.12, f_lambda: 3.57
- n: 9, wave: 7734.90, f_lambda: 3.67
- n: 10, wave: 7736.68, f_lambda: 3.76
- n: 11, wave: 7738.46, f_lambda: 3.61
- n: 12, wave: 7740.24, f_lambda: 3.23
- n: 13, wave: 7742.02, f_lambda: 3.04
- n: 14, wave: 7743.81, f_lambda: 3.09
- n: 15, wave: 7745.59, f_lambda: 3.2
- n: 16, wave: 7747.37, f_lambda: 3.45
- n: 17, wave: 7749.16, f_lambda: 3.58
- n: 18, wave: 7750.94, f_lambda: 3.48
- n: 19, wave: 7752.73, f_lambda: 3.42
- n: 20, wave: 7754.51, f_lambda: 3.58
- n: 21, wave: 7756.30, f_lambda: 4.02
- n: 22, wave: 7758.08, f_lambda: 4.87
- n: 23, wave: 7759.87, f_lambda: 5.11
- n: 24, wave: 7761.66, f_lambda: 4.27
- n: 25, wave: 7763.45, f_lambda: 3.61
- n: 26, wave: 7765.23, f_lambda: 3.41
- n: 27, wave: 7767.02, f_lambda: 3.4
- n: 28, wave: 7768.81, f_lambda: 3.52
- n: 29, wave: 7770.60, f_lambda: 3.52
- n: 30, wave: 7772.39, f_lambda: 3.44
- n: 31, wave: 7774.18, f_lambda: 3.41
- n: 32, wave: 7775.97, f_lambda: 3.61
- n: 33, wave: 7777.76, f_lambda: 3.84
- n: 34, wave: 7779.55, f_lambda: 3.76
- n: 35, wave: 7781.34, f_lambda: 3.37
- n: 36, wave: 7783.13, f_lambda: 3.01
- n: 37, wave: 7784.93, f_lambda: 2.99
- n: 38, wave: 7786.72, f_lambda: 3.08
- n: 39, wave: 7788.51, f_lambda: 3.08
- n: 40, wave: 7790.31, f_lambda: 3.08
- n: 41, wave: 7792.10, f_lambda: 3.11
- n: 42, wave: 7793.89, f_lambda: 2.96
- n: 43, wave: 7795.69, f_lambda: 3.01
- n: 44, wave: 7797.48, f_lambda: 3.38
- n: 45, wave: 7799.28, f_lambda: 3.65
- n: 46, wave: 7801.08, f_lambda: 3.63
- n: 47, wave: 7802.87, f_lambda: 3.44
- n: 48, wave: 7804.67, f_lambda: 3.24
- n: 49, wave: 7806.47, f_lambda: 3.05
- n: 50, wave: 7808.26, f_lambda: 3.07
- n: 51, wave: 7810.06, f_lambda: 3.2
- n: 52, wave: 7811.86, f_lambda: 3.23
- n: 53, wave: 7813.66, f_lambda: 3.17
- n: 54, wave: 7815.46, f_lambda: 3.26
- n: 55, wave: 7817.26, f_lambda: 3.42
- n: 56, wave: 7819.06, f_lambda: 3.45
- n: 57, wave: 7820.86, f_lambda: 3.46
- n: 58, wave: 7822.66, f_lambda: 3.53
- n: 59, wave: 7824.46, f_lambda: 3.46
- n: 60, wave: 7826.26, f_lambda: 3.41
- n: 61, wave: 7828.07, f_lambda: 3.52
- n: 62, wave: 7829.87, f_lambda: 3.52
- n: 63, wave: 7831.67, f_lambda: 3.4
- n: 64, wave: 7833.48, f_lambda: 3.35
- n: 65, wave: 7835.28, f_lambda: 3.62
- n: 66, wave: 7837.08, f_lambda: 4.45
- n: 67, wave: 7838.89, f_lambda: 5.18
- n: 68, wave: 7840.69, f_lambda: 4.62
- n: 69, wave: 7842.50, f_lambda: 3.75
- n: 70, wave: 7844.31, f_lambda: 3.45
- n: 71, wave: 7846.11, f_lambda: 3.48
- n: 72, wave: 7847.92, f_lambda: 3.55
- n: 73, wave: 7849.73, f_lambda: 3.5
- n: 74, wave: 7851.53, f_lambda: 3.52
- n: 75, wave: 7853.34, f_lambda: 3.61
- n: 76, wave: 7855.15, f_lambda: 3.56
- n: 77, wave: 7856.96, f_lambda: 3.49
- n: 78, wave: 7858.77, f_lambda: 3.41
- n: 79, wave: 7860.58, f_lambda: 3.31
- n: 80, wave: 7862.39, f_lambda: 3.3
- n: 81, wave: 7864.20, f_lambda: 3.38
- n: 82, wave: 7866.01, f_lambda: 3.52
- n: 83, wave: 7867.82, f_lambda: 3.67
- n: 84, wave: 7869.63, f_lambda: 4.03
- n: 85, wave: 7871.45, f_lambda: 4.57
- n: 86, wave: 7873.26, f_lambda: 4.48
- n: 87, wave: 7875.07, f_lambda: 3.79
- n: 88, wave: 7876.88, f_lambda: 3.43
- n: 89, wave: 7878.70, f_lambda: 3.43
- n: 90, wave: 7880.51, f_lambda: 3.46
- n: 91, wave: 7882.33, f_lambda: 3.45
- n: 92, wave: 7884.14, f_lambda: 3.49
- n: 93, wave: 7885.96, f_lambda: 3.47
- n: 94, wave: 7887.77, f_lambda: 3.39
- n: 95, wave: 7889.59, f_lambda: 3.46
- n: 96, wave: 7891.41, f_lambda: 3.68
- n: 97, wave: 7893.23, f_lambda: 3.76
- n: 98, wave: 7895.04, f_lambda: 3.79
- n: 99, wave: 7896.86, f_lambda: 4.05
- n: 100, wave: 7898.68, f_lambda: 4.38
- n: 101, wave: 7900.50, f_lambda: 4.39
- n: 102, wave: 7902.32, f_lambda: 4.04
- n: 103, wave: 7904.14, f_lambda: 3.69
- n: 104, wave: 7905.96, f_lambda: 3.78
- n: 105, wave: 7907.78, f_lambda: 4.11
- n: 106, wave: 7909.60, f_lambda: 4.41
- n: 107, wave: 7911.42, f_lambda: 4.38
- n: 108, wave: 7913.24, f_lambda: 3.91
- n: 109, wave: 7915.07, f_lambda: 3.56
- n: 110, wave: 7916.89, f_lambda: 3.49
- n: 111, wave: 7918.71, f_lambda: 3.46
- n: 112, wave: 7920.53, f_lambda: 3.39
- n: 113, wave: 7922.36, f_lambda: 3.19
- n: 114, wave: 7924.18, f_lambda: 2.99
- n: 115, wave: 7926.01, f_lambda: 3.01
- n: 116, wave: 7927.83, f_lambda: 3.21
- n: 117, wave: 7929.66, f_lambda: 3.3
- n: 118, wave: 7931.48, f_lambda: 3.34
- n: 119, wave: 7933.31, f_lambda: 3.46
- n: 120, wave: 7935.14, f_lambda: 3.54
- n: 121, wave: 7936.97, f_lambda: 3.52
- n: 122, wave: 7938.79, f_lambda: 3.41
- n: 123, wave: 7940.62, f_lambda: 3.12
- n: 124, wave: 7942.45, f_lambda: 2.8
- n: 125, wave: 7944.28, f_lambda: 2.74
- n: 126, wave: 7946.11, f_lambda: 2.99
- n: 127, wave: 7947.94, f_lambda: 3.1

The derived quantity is 3.6 Ang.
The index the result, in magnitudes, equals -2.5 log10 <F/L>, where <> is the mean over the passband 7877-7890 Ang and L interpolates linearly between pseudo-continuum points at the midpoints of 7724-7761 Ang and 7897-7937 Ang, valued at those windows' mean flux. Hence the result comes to 0.07 mag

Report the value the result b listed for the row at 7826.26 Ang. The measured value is 3.41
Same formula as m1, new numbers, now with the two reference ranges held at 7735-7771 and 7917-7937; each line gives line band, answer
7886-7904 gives -2.6 Ang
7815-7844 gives -1.7 Ang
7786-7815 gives 2.9 Ang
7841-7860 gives -0.5 Ang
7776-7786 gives 0.5 Ang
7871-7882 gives -1.3 Ang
